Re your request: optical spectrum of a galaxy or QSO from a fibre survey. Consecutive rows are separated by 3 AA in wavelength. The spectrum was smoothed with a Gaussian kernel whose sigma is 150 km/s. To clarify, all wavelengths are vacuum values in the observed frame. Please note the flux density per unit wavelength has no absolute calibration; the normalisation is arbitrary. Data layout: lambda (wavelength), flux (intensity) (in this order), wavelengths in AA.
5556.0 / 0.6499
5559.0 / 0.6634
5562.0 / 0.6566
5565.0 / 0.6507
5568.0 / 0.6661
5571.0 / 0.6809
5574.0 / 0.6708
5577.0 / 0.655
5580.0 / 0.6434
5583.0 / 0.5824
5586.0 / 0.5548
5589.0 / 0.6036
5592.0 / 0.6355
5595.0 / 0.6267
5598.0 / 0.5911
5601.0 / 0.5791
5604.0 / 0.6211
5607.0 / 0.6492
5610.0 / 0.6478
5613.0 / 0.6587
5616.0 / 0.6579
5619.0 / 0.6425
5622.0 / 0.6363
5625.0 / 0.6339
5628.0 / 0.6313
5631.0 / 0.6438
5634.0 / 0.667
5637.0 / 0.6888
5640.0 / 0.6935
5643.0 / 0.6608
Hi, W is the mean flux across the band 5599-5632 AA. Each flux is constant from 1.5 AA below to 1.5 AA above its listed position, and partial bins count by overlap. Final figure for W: 0.636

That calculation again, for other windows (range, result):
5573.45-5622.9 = 0.626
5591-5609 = 0.617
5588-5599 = 0.616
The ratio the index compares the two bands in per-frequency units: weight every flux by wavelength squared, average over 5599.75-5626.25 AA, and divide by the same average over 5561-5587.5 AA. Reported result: 1.01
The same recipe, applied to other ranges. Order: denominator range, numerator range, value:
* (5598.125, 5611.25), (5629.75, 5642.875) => 1.10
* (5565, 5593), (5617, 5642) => 1.05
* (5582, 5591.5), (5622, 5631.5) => 1.10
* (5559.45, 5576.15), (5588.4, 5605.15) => 0.93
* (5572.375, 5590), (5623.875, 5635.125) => 1.06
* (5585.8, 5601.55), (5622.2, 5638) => 1.09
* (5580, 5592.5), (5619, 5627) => 1.08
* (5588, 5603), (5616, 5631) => 1.06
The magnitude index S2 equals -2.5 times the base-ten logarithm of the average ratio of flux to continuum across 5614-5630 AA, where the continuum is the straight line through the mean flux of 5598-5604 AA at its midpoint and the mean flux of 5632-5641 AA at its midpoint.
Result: 0.01 mag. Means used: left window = 0.593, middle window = 0.641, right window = 0.68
